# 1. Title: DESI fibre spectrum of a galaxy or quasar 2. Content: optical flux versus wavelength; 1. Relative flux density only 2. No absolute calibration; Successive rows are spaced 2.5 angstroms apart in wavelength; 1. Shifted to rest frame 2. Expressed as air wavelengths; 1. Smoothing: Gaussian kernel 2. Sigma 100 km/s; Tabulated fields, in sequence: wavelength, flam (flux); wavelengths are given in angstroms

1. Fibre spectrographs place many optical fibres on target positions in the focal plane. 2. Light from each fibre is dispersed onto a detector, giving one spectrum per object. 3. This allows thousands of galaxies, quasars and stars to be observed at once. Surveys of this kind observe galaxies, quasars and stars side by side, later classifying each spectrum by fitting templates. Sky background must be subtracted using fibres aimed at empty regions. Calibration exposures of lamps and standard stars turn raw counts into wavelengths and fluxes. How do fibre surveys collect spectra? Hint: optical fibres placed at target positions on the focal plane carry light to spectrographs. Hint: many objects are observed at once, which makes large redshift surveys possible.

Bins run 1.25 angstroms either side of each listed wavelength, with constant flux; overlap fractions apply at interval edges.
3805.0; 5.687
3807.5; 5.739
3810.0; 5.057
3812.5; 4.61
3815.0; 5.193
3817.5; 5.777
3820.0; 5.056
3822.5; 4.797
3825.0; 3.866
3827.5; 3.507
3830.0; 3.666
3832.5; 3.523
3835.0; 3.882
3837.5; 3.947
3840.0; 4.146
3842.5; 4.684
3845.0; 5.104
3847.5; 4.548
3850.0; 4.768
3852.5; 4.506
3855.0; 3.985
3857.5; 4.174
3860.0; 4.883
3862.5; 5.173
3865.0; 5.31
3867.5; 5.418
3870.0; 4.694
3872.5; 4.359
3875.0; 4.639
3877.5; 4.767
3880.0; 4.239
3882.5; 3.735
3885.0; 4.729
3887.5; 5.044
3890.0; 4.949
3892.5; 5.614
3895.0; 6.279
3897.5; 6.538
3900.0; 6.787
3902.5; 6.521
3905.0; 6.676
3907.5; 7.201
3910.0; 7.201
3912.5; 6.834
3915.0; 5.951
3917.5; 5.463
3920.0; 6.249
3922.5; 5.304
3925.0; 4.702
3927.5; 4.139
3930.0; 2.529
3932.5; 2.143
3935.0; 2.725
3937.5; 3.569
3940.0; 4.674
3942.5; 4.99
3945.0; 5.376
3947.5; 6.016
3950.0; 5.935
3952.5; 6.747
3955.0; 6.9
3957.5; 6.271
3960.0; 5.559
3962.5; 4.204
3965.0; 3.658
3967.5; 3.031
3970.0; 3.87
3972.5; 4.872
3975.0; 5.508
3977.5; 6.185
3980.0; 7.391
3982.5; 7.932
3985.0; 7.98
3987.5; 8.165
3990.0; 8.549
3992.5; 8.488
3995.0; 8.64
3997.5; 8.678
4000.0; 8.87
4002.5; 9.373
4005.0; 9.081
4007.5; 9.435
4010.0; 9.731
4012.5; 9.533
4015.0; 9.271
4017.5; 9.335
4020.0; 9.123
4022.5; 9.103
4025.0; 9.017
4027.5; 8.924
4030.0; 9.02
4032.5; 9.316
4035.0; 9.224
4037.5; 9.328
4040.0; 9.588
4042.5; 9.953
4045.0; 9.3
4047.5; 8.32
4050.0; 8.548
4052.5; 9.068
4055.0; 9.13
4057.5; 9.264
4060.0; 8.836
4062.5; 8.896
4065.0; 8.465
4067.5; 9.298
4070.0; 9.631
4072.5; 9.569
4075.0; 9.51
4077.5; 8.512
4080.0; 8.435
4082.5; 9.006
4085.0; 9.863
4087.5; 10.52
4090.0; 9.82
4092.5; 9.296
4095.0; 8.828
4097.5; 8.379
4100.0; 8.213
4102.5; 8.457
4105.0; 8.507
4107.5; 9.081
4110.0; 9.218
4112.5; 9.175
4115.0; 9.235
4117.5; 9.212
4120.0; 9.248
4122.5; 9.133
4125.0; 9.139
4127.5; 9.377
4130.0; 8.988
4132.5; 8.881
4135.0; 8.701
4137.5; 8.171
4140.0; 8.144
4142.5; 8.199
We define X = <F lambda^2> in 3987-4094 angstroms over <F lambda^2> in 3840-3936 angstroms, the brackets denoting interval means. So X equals 1.95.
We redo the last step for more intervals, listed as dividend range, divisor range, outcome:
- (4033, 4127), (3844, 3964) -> 1.93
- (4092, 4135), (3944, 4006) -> 1.43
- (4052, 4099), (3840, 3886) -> 2.20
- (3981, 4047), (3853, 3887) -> 2.10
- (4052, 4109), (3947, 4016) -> 1.33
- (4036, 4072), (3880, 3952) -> 1.85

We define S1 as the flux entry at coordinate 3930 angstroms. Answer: 2.529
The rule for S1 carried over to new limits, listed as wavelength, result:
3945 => 5.376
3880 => 4.239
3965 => 3.658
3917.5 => 5.463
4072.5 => 9.569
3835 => 3.882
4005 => 9.081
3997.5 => 8.678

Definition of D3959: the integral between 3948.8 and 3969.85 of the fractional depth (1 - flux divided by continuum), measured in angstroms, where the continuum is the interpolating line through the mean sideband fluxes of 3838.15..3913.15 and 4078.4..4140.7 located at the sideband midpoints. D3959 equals 4.3 angstroms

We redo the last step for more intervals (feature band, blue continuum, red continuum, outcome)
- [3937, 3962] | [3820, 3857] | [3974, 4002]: 4.87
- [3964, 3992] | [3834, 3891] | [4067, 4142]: 2.36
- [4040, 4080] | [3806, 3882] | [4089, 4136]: -4.70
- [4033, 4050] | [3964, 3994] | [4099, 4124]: -3.73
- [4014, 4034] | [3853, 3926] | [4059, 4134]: -3.42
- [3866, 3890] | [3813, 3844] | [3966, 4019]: 3.27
